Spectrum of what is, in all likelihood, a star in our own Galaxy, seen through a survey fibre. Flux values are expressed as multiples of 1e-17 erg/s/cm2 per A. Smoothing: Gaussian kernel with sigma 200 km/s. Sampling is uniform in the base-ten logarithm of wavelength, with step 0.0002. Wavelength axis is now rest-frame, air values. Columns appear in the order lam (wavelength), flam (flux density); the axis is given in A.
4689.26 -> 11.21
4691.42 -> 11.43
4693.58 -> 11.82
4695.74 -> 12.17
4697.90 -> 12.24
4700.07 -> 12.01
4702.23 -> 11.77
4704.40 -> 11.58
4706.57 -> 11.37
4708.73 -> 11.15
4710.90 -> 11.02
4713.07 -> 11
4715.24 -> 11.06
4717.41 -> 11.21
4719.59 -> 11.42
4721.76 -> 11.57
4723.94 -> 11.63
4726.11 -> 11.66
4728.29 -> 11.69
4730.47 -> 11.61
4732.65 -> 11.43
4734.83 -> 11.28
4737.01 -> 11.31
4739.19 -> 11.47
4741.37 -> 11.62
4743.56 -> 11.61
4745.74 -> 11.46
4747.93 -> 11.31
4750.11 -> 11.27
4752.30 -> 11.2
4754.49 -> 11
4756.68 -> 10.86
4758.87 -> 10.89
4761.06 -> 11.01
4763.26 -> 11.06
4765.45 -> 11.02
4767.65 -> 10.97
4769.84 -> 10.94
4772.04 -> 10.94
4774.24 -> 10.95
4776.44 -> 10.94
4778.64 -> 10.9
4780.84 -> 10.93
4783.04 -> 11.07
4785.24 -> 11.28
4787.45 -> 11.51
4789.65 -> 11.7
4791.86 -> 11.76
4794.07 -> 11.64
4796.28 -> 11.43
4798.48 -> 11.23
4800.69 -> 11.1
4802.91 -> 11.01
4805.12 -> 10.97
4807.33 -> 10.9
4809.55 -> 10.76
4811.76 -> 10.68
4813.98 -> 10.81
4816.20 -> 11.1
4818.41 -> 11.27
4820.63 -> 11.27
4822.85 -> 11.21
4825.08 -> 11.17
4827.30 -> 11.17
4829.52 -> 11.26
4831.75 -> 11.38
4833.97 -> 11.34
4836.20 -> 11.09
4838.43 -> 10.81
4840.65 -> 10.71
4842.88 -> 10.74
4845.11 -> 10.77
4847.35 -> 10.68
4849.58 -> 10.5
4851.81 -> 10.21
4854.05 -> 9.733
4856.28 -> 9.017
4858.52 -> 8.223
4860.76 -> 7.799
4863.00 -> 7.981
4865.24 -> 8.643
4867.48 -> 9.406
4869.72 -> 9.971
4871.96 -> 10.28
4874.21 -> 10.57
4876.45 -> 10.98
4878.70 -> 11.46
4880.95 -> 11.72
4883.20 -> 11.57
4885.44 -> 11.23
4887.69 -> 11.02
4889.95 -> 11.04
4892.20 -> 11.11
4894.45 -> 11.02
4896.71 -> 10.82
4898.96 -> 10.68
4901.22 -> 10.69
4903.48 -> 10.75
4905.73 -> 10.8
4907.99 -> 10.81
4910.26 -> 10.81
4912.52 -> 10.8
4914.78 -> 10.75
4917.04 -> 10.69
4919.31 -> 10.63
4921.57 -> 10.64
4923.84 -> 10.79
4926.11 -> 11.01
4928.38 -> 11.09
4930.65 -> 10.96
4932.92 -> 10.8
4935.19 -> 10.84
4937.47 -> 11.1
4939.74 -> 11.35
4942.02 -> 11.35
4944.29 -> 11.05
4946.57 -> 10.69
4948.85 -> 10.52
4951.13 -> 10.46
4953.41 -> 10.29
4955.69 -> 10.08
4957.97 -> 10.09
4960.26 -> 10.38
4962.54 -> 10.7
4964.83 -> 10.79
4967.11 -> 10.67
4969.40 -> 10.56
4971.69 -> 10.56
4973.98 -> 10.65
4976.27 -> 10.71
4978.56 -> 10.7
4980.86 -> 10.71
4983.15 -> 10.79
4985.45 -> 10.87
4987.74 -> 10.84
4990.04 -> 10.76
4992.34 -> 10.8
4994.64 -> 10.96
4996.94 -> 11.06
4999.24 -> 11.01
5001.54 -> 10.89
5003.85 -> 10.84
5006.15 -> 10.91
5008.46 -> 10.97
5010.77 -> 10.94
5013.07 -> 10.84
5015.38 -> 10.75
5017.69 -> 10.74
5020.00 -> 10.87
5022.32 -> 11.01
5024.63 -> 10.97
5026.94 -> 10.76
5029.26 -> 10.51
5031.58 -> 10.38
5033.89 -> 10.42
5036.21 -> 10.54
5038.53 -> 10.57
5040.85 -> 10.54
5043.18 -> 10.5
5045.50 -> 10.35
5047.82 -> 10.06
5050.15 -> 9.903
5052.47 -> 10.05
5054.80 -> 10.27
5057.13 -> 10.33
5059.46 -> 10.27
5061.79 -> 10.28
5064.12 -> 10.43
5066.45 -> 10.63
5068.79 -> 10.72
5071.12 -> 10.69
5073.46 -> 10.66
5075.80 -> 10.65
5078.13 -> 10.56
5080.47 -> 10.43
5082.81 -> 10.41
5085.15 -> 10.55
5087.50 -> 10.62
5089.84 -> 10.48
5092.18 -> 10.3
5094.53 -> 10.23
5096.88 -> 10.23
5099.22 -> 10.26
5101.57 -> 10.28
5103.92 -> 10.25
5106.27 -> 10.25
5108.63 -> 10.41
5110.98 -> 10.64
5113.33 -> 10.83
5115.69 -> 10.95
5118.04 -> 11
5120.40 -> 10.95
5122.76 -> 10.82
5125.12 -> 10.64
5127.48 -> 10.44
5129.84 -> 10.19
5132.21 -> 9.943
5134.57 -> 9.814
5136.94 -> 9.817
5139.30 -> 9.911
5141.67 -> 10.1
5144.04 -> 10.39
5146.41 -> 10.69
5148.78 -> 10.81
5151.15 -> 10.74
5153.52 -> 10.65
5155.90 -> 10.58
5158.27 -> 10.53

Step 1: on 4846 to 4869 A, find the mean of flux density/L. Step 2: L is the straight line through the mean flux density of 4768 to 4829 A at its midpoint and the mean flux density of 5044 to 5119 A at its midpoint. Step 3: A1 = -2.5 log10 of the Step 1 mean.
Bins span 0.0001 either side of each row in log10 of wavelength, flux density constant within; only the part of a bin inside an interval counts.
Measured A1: 0.19 mag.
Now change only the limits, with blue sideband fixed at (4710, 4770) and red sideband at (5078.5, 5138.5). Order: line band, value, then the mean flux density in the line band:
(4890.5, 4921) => 0.01 mag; 10.8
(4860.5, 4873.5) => 0.20 mag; 9.14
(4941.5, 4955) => 0.01 mag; 10.7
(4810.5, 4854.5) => 0.01 mag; 10.9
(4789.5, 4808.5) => -0.01 mag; 11.3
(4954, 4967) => 0.03 mag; 10.4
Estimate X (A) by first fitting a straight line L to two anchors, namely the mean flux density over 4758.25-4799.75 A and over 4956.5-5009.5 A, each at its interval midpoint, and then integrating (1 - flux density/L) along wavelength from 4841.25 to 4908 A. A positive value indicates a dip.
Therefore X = 3.8 A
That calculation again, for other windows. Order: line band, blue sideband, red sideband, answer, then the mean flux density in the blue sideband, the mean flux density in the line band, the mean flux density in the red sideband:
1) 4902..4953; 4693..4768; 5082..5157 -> 0.33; 11.4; 10.8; 10.4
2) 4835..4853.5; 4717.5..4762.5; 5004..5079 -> 0.71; 11.4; 10.7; 10.6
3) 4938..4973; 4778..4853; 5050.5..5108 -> 0.23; 11.1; 10.6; 10.4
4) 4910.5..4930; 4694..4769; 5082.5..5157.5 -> 0.22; 11.4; 10.8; 10.4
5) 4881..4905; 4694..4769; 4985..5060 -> -0.10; 11.4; 11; 10.7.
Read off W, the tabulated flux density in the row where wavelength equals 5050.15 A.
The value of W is 9.903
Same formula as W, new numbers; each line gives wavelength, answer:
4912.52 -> 10.8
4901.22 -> 10.69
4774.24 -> 10.95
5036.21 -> 10.54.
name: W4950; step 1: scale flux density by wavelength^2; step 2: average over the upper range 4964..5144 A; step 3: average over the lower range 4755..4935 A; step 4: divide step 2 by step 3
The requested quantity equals 1.07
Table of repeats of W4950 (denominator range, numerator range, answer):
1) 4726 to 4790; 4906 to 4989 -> 1.03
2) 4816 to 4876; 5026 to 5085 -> 1.10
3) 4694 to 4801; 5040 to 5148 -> 1.06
